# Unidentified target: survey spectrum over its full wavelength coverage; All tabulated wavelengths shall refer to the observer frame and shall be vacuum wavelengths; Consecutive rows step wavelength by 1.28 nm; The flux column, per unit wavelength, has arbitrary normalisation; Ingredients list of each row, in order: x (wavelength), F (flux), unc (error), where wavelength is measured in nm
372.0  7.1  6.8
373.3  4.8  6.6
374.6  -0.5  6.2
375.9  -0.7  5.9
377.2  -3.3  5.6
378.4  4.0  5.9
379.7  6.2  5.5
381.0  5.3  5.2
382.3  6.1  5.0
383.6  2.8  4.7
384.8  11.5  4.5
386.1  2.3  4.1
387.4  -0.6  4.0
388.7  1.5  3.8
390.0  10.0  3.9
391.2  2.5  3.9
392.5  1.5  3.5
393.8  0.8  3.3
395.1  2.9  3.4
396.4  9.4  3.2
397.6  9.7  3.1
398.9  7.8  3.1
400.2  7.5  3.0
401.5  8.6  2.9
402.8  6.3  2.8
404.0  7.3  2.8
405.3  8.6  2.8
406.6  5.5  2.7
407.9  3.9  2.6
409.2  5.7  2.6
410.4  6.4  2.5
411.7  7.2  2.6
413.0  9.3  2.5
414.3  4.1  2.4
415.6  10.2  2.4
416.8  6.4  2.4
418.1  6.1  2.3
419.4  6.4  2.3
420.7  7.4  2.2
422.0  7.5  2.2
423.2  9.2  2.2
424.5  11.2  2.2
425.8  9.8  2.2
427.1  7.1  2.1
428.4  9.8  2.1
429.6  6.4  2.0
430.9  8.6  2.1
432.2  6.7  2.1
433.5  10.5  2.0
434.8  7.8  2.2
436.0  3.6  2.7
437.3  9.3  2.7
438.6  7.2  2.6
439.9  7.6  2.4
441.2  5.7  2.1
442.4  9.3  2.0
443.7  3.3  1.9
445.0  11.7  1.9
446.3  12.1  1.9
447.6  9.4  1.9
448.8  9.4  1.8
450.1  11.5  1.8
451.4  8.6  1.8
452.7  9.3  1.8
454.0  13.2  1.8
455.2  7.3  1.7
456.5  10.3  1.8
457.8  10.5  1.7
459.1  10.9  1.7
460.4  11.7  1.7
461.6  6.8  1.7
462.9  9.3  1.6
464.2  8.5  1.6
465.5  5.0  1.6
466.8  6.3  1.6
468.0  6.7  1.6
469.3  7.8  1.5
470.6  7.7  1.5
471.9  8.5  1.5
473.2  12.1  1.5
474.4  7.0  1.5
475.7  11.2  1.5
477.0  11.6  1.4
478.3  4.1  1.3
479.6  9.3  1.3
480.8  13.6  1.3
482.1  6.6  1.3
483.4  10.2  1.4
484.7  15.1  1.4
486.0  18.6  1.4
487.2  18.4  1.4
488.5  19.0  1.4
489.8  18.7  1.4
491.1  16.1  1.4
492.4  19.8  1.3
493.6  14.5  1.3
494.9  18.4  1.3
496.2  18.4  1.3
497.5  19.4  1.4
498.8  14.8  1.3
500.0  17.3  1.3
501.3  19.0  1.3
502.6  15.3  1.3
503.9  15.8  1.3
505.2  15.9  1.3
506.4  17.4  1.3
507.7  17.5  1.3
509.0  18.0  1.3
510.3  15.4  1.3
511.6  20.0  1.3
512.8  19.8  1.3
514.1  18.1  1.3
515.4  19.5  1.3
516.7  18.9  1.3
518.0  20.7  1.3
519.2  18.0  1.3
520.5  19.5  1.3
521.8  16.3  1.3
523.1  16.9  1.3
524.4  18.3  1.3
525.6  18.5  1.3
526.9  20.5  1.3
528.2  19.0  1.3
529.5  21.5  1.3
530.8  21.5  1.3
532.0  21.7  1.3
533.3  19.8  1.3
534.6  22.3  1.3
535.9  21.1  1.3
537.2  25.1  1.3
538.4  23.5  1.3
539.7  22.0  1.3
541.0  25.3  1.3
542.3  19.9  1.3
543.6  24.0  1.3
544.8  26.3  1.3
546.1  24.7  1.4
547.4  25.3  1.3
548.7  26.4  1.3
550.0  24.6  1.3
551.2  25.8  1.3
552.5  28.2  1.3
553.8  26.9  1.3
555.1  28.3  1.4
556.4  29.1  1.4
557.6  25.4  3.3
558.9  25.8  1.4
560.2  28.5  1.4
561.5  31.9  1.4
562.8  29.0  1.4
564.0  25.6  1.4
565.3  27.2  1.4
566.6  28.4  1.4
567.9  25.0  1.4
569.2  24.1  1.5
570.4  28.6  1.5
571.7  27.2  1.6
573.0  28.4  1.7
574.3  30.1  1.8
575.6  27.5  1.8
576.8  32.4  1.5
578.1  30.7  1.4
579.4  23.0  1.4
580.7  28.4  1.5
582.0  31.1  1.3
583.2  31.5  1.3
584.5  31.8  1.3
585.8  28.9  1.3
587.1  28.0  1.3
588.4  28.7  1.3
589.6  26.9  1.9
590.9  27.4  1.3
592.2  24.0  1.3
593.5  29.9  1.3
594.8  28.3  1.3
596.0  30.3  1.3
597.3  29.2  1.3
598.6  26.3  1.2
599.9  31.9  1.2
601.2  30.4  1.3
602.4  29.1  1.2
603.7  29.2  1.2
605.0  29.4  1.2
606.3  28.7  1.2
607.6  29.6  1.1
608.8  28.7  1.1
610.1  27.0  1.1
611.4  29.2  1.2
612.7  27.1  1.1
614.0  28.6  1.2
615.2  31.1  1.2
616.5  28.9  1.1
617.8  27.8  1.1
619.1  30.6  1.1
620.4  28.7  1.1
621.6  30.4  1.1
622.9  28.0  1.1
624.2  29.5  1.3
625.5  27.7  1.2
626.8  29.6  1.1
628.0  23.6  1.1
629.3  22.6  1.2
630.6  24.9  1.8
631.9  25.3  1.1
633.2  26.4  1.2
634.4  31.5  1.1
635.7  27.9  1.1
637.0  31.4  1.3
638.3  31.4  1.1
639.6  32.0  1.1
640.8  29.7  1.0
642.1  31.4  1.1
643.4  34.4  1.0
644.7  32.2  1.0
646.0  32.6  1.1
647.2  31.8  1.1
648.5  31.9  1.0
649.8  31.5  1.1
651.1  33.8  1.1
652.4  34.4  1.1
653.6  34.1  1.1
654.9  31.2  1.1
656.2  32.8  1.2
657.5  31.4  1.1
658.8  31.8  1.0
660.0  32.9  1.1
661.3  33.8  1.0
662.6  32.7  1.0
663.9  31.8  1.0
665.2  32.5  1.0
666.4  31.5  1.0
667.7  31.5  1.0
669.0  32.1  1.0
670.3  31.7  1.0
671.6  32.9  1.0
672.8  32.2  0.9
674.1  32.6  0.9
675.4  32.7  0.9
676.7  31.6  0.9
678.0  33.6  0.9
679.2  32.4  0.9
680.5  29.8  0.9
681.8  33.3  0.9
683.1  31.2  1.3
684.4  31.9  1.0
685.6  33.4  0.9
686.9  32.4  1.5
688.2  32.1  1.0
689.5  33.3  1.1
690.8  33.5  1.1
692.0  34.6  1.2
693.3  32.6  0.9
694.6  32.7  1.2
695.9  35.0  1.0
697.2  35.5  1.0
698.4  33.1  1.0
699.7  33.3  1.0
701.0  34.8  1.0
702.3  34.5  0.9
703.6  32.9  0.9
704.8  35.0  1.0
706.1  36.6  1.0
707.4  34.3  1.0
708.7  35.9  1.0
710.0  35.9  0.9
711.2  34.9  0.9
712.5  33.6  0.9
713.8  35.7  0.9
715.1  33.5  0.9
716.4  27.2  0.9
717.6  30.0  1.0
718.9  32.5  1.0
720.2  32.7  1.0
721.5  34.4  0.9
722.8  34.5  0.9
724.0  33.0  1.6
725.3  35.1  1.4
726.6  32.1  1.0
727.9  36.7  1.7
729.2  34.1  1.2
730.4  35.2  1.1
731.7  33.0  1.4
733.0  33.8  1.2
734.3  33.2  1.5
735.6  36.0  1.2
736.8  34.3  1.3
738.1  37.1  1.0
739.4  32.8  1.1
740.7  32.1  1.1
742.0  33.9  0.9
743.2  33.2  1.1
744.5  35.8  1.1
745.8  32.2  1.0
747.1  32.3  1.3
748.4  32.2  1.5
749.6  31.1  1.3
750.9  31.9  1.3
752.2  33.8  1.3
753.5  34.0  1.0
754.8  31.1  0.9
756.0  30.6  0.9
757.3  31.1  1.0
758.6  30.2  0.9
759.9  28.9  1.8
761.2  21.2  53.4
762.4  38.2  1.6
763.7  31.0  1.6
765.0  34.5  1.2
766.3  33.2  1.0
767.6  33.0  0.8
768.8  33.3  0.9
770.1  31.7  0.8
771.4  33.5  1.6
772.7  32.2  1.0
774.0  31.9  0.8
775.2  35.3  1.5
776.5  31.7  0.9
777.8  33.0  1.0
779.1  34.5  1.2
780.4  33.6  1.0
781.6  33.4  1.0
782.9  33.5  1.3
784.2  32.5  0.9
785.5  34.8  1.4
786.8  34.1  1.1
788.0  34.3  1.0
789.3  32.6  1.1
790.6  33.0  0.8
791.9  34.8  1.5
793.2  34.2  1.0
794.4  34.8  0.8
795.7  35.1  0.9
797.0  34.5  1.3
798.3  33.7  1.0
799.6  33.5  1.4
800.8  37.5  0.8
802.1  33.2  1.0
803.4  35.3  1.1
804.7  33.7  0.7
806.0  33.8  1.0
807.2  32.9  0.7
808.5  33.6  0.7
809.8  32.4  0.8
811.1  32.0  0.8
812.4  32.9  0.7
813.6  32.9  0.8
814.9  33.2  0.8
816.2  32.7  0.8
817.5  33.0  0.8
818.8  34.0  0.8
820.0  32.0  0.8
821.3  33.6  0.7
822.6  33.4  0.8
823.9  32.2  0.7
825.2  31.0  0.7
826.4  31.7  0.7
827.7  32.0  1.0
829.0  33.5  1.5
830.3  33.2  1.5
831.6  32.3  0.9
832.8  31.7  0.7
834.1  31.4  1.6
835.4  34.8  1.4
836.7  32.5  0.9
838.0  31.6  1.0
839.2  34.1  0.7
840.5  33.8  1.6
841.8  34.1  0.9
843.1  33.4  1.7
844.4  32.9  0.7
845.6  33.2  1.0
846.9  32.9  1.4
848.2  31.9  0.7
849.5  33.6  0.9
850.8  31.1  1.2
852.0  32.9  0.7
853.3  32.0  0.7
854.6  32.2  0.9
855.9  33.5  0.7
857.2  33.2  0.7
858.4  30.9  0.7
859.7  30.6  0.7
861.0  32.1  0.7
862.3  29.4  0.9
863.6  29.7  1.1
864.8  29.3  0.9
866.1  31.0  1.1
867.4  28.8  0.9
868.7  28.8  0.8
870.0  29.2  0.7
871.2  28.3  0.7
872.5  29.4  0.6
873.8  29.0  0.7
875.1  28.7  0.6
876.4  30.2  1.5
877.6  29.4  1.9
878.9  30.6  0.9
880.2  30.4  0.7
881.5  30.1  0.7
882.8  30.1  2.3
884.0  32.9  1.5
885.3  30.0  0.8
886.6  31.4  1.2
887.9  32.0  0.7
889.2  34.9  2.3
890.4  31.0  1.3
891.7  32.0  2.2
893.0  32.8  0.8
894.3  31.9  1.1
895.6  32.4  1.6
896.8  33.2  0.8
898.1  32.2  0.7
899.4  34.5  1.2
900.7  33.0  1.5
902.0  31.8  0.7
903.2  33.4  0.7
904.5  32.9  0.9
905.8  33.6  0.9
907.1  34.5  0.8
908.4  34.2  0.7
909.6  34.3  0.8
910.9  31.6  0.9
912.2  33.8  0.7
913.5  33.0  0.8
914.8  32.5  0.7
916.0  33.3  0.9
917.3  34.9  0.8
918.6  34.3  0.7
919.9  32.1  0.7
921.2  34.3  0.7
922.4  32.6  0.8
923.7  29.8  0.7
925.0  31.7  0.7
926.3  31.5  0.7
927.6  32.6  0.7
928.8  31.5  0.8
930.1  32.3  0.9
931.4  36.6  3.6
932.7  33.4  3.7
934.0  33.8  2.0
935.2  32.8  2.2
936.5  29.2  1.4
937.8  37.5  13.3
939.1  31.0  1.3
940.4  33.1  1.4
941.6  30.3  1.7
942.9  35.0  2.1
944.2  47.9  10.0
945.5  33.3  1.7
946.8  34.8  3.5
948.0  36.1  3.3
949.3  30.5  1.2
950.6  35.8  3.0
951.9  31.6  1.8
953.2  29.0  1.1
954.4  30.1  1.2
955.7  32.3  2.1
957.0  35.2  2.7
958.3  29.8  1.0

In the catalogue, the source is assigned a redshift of 0.22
